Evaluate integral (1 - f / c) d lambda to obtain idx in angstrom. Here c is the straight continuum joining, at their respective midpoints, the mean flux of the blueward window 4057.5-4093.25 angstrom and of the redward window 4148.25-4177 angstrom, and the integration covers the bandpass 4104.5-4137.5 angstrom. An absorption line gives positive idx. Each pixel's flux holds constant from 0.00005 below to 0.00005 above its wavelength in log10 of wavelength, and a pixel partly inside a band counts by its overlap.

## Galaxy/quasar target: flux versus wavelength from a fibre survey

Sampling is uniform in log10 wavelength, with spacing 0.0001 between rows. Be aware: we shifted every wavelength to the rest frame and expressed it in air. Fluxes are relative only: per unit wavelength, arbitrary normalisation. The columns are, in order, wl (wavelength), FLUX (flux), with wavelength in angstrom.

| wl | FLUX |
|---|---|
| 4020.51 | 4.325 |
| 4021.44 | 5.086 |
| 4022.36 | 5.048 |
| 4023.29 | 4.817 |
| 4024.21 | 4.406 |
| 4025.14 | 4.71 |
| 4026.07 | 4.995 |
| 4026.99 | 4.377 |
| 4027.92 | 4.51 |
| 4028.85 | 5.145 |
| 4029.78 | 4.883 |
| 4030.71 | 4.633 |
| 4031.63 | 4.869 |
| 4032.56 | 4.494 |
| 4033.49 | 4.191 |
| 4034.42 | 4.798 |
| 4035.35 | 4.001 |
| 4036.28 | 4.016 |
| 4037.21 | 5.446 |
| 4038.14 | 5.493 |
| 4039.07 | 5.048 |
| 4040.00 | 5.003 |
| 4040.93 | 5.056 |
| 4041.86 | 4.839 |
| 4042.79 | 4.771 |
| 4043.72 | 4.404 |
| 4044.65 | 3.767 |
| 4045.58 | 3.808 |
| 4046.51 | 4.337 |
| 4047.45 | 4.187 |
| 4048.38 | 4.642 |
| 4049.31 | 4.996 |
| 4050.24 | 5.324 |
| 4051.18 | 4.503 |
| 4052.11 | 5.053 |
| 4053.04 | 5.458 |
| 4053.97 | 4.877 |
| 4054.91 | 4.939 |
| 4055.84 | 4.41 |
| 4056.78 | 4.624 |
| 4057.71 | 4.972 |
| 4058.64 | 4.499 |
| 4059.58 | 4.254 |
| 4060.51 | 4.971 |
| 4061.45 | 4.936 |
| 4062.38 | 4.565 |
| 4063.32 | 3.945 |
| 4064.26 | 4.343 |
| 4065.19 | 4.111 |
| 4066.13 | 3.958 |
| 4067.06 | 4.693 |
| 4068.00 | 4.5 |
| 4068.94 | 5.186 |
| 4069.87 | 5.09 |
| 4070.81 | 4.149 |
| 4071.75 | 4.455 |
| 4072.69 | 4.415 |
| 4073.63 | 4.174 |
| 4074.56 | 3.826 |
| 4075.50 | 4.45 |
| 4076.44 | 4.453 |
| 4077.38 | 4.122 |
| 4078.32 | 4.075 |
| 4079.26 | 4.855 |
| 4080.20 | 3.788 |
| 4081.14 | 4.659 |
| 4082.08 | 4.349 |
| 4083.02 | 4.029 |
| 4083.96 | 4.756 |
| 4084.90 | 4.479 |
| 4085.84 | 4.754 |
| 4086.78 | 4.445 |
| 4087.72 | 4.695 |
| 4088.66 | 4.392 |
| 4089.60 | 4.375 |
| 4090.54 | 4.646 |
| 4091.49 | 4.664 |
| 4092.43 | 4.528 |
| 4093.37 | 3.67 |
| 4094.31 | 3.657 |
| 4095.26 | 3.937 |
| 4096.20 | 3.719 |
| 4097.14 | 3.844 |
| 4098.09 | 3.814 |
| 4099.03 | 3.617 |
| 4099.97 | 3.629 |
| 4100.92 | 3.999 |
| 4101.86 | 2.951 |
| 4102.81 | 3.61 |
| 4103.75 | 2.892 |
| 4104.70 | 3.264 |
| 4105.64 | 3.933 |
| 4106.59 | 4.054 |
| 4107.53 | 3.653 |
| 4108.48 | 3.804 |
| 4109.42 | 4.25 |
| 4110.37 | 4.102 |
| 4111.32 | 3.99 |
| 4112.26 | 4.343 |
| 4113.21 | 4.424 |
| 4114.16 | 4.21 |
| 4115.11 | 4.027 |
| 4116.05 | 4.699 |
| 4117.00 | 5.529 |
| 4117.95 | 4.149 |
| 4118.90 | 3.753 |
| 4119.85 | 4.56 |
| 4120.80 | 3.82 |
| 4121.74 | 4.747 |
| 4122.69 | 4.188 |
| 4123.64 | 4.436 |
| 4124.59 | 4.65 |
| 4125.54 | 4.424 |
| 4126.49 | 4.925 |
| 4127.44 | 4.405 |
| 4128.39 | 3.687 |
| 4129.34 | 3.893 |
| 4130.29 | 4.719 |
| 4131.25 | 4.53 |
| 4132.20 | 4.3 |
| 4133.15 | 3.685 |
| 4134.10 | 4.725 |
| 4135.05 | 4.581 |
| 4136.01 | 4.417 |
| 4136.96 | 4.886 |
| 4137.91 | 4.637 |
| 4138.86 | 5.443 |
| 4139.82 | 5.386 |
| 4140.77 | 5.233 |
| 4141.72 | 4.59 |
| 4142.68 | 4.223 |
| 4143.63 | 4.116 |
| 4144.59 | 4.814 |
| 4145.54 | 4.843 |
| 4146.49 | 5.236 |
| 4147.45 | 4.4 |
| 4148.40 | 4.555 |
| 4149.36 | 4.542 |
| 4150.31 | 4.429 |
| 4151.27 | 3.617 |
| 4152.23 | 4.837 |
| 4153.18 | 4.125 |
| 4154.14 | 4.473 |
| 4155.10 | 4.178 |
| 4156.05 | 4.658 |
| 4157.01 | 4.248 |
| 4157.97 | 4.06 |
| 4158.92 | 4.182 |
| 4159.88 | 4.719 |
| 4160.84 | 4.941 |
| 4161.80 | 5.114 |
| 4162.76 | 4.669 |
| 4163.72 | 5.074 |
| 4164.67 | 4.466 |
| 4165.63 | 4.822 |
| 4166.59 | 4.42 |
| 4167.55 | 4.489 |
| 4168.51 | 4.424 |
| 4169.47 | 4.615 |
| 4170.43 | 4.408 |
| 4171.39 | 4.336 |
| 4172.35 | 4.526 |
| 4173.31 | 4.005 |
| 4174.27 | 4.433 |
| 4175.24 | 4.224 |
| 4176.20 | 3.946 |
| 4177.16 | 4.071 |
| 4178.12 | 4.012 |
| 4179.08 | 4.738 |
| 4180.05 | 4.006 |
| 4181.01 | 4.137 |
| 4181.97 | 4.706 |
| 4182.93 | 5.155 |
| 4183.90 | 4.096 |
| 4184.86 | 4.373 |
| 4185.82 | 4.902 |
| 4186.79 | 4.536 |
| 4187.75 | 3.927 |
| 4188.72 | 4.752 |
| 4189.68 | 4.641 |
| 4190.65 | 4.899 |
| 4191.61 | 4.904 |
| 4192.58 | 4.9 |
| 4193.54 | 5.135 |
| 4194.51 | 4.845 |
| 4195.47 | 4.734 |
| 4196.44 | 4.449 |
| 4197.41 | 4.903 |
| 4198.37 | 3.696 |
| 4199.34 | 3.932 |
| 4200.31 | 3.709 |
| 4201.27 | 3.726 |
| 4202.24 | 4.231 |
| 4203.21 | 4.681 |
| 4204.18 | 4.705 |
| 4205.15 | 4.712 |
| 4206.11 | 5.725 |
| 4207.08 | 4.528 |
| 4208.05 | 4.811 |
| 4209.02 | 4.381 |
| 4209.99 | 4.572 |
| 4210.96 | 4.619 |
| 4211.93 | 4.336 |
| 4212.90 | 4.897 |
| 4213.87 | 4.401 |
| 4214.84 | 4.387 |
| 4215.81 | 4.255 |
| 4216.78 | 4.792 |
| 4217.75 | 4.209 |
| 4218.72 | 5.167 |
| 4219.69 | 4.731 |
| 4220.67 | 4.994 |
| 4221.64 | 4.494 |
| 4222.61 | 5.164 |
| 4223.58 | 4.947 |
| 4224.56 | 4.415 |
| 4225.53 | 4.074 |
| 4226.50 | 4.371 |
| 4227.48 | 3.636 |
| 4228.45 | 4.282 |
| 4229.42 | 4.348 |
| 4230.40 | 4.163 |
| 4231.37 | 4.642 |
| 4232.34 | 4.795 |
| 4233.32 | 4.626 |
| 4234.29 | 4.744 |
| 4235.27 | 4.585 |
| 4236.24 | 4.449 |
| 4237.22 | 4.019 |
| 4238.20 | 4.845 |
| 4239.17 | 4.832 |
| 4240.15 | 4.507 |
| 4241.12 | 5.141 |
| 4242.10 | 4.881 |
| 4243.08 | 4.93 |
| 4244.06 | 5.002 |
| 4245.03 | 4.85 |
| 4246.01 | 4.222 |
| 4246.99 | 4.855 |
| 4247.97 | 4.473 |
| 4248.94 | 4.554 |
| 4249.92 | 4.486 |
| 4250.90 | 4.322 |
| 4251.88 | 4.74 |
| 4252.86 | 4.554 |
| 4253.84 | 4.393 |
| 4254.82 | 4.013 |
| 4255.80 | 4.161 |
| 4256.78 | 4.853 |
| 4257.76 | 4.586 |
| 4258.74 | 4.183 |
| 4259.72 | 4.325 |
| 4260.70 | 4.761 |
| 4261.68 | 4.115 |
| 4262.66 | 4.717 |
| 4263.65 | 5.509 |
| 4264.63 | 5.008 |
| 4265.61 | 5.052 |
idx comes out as 1.2 angstrom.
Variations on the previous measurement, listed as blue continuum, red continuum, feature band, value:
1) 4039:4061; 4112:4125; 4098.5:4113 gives 2.3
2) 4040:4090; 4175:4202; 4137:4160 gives -0.5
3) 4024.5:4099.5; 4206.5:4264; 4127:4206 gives 0.8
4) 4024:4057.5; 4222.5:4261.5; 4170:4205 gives 1.1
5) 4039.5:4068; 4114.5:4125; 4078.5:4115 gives 3.3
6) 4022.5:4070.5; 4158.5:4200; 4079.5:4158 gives 4.9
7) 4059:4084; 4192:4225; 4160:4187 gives 0.3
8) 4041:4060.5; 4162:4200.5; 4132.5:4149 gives -0.5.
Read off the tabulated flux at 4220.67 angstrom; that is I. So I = 4.994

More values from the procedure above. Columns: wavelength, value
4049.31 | 4.996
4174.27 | 4.433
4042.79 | 4.771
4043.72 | 4.404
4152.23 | 4.837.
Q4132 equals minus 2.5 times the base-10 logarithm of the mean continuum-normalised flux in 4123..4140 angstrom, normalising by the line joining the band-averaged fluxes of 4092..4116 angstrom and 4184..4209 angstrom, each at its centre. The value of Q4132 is -0.12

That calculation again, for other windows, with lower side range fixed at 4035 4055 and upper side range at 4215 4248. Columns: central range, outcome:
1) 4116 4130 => 0.07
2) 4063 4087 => 0.08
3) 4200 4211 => 0.02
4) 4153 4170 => 0.02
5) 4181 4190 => 0.02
